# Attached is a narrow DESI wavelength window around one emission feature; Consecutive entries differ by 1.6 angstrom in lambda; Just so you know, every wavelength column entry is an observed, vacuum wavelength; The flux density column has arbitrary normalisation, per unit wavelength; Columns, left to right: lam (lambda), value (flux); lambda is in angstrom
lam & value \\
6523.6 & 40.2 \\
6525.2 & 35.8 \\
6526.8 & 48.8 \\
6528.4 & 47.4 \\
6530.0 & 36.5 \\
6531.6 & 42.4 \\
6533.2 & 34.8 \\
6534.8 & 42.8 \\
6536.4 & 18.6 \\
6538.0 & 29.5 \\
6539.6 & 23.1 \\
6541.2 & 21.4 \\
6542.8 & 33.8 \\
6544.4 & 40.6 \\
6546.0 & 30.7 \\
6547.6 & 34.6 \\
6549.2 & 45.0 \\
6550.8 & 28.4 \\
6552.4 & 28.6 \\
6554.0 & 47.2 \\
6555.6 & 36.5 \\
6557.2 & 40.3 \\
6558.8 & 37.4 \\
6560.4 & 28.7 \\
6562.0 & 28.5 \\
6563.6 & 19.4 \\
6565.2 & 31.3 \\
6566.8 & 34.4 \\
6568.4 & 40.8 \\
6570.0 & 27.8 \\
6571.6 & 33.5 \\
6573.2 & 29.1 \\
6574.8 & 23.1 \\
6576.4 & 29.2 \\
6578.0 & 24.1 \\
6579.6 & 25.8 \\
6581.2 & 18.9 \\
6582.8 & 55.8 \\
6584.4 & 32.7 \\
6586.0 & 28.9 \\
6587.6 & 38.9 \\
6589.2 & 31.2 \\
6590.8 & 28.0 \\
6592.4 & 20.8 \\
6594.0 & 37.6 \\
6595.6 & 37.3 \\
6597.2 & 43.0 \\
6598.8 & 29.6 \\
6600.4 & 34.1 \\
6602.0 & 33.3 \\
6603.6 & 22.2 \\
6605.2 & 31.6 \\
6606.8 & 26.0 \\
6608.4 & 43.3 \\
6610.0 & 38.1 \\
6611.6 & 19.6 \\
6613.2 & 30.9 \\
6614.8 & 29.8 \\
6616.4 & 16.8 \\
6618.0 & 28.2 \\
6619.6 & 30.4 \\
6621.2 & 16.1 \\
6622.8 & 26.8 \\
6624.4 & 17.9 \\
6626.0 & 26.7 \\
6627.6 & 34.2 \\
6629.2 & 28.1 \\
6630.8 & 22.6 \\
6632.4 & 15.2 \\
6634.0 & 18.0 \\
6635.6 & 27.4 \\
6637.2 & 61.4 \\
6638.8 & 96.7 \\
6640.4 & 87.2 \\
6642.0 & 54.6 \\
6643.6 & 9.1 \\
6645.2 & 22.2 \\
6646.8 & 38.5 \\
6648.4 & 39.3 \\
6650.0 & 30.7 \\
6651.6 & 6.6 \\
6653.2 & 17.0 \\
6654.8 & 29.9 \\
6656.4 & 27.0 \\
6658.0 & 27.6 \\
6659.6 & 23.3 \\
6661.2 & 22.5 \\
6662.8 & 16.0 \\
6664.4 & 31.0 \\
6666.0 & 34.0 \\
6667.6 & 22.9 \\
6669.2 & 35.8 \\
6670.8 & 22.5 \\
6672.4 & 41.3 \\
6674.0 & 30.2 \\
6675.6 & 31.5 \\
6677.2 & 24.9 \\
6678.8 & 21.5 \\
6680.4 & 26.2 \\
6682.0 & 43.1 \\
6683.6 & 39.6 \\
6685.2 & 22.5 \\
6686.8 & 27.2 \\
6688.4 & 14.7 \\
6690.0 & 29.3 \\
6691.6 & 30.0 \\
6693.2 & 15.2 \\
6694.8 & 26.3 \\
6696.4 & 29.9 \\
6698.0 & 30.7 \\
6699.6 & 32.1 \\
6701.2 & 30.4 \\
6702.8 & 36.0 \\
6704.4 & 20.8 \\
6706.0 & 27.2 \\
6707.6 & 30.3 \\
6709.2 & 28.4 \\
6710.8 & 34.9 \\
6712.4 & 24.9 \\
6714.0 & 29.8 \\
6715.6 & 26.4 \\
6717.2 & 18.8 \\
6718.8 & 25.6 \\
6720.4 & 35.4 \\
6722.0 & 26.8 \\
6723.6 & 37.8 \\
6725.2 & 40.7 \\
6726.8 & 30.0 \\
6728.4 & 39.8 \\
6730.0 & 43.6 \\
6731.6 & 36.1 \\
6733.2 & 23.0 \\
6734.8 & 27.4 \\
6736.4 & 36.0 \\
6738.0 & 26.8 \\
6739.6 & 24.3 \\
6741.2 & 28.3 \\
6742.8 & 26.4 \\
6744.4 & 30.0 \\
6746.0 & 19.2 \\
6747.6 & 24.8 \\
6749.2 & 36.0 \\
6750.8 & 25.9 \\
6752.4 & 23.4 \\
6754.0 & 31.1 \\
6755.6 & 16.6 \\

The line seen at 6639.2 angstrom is Hbeta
